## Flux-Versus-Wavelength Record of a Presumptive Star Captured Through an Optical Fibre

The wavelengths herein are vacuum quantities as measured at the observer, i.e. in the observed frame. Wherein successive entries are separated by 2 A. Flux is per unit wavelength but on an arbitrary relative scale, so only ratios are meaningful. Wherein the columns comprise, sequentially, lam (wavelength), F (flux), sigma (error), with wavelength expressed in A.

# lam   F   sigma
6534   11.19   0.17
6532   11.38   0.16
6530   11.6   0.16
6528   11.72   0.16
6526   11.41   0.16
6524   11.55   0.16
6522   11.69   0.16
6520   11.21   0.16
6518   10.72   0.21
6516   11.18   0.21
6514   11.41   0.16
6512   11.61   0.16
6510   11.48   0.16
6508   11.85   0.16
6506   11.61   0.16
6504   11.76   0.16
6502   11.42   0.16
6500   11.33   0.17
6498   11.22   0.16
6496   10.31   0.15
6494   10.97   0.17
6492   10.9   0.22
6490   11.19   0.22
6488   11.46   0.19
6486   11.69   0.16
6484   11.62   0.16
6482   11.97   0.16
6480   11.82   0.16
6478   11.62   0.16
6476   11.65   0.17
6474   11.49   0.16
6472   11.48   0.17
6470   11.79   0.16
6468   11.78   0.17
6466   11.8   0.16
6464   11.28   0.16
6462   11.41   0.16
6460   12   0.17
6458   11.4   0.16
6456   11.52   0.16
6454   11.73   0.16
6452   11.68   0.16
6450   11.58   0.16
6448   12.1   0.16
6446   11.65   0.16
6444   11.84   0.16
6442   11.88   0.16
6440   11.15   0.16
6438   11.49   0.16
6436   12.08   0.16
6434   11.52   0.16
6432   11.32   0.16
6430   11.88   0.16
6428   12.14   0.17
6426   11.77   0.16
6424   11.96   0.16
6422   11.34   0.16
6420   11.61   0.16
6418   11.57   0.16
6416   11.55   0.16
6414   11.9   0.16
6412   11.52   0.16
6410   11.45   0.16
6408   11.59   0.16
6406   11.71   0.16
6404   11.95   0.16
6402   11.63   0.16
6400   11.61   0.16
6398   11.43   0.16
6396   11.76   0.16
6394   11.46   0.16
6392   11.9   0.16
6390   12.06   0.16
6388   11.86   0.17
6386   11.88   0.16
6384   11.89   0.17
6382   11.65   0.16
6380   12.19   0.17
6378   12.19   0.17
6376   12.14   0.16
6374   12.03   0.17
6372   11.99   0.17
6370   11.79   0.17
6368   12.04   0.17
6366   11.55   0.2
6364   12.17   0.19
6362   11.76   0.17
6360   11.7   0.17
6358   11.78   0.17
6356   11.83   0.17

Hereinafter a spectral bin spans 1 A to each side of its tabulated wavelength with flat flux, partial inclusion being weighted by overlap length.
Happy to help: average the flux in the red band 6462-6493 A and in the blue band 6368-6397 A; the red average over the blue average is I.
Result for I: 1.0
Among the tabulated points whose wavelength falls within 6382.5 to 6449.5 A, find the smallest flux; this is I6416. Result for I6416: 11.15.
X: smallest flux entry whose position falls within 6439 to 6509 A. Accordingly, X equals 10.31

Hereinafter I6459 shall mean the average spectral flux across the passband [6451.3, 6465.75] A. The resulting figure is 11.6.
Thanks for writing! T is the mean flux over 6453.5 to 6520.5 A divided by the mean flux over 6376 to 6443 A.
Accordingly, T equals 1.0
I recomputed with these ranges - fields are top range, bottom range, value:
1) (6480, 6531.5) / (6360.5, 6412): 0.96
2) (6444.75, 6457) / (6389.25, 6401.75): 1.00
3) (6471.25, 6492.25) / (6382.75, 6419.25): 0.99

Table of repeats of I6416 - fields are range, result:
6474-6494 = 10.9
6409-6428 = 11.34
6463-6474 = 11.28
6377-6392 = 11.65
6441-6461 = 11.4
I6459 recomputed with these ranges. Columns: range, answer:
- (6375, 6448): 11.7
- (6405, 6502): 11.6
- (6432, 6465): 11.6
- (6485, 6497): 11.1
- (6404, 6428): 11.7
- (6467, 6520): 11.4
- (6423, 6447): 11.7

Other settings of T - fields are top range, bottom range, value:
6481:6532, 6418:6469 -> 0.98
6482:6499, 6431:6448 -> 0.96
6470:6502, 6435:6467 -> 0.98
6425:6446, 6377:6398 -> 0.99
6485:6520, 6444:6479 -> 0.97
